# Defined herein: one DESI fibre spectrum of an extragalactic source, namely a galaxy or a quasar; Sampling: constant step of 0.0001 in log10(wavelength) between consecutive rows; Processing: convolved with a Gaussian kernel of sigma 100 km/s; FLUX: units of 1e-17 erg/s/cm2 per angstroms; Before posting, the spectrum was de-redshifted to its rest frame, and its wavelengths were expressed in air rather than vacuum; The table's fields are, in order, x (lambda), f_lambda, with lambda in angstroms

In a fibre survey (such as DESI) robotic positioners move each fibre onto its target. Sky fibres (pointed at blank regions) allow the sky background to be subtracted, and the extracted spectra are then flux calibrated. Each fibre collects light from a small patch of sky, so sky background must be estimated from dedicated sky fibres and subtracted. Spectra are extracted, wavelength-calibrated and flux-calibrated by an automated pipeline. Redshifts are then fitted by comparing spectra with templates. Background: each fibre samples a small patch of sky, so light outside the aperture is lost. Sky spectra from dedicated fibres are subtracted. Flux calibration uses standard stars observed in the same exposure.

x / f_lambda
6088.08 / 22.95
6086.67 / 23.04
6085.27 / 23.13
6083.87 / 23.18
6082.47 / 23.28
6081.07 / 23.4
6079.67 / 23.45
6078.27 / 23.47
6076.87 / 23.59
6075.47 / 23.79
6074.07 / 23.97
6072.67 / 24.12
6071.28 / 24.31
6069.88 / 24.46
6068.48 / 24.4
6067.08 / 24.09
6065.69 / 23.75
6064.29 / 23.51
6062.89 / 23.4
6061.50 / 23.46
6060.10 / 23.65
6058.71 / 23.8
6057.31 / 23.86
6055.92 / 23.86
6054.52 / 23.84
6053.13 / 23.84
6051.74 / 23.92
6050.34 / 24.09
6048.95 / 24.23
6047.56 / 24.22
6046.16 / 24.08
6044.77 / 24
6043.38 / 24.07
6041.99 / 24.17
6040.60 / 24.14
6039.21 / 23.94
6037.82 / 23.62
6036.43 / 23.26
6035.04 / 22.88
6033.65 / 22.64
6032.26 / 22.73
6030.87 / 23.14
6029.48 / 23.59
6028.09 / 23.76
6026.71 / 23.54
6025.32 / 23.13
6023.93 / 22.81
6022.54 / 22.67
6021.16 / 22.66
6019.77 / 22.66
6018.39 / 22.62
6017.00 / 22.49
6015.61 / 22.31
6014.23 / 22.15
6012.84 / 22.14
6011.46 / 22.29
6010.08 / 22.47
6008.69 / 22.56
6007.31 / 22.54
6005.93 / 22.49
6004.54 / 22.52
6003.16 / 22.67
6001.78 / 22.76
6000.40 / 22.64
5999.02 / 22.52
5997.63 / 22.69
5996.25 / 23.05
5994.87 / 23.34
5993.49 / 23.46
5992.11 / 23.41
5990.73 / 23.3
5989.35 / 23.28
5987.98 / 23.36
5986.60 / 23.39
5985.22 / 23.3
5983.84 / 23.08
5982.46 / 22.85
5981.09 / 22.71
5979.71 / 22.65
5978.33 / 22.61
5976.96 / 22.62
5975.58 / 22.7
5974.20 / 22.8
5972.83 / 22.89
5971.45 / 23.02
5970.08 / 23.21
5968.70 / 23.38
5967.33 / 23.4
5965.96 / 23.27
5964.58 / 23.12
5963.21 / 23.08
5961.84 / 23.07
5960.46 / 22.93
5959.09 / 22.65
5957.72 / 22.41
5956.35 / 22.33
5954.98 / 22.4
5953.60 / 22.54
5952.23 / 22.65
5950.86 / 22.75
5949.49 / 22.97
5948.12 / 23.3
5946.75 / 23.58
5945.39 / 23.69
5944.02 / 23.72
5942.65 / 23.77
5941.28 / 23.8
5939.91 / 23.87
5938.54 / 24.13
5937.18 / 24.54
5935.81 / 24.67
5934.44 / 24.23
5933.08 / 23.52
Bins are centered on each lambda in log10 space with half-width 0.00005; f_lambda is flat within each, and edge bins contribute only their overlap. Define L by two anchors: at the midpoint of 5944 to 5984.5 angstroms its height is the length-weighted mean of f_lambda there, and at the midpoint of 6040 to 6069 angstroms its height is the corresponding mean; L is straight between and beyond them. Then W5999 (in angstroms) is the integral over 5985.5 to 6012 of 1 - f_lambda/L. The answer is 0.5 angstroms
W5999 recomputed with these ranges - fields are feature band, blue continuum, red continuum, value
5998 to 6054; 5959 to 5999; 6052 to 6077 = 0.92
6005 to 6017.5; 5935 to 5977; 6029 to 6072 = 0.61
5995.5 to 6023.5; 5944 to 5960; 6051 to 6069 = 0.98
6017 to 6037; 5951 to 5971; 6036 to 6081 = 0.49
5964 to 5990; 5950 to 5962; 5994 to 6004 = -0.37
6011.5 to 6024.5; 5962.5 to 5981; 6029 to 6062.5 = 0.52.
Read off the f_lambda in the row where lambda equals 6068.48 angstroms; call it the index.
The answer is 24.4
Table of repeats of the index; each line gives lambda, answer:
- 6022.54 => 22.67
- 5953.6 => 22.54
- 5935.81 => 24.67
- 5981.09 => 22.71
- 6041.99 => 24.17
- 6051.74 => 23.92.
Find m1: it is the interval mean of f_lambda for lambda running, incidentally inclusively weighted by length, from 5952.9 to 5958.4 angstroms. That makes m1 22.4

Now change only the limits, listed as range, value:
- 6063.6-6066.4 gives 23.7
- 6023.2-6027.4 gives 23.1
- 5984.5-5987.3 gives 23.3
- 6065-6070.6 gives 24.2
